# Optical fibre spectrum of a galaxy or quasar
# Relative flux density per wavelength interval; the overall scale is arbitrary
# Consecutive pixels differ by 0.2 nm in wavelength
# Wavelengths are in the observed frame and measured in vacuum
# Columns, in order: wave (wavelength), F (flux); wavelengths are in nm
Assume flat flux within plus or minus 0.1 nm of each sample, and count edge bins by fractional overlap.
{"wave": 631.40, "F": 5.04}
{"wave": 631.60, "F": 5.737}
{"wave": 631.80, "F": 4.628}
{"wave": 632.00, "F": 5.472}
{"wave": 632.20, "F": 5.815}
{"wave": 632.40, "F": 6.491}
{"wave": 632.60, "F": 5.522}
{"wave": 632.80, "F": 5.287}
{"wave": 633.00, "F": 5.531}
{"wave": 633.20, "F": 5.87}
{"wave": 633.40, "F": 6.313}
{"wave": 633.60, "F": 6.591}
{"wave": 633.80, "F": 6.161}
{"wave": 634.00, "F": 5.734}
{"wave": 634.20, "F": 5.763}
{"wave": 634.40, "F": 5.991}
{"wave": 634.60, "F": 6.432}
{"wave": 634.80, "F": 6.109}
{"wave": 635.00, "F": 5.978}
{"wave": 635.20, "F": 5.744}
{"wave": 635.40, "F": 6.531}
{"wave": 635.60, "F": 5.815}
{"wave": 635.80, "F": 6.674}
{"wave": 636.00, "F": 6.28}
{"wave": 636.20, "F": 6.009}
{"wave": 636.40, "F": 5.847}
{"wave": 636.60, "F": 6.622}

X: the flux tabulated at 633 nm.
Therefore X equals 5.531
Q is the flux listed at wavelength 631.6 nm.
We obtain 5.737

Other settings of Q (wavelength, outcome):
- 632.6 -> 5.522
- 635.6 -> 5.815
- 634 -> 5.734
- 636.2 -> 6.009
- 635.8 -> 6.674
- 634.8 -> 6.109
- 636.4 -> 5.847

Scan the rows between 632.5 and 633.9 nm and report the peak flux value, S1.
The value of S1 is 6.591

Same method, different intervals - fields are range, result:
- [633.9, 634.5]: 5.991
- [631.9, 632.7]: 6.491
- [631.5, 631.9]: 5.737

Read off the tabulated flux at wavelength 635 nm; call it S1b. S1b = 5.978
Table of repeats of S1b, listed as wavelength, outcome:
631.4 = 5.04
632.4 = 6.491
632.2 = 5.815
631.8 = 4.628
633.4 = 6.313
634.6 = 6.432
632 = 5.472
